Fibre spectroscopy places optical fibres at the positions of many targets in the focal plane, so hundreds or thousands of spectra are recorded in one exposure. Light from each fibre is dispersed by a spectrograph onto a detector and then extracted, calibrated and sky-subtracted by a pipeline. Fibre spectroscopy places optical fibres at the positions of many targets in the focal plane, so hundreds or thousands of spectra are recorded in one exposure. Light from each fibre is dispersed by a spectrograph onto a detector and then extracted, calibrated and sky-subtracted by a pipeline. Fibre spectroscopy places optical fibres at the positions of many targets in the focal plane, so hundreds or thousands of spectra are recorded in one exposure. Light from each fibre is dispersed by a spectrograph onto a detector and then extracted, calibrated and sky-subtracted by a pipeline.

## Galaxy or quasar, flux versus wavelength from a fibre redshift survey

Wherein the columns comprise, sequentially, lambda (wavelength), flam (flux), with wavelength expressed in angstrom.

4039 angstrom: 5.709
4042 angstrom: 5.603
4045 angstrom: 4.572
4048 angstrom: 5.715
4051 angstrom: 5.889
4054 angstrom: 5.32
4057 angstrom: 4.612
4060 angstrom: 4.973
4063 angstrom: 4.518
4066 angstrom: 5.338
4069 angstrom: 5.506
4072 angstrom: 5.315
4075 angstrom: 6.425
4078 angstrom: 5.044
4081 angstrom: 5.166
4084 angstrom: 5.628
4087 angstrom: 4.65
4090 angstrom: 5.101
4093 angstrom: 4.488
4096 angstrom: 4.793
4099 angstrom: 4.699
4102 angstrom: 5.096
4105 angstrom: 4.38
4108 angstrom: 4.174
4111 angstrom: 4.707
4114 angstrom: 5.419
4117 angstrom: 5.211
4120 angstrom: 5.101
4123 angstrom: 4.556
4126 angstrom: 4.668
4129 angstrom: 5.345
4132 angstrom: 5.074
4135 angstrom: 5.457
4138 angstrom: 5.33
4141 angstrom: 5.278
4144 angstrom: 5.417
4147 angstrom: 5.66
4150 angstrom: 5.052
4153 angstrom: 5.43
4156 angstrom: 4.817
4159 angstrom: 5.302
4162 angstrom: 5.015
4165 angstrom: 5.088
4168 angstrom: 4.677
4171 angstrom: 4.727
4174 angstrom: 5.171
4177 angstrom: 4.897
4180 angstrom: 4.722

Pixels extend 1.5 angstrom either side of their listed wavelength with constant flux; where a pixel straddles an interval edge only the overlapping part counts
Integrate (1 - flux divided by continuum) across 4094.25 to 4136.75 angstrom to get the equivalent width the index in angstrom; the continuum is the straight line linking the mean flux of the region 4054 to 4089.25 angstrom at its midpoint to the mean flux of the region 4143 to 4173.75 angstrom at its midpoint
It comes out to 2.1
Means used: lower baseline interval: 5.2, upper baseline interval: 5.12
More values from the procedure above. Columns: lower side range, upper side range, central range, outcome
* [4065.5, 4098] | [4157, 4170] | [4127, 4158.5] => -1.4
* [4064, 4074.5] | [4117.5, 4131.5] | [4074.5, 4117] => 2.1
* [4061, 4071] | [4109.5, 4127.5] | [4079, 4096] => 0.2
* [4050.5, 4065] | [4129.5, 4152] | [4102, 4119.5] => 1.3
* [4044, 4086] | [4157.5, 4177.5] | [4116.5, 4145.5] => -0.3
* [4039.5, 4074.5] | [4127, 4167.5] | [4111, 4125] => 0.6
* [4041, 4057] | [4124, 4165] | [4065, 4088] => -0.4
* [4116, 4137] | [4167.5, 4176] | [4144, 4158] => -0.8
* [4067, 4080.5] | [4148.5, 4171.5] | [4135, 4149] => -0.8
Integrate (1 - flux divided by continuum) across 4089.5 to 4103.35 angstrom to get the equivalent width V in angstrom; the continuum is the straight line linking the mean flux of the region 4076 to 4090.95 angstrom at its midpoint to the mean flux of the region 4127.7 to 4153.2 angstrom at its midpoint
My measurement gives 1.0 angstrom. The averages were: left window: 5.16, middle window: 4.81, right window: 5.33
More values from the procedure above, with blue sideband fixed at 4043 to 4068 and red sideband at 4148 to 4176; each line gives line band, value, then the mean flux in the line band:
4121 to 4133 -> 0.38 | 4.91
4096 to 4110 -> 1.32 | 4.61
